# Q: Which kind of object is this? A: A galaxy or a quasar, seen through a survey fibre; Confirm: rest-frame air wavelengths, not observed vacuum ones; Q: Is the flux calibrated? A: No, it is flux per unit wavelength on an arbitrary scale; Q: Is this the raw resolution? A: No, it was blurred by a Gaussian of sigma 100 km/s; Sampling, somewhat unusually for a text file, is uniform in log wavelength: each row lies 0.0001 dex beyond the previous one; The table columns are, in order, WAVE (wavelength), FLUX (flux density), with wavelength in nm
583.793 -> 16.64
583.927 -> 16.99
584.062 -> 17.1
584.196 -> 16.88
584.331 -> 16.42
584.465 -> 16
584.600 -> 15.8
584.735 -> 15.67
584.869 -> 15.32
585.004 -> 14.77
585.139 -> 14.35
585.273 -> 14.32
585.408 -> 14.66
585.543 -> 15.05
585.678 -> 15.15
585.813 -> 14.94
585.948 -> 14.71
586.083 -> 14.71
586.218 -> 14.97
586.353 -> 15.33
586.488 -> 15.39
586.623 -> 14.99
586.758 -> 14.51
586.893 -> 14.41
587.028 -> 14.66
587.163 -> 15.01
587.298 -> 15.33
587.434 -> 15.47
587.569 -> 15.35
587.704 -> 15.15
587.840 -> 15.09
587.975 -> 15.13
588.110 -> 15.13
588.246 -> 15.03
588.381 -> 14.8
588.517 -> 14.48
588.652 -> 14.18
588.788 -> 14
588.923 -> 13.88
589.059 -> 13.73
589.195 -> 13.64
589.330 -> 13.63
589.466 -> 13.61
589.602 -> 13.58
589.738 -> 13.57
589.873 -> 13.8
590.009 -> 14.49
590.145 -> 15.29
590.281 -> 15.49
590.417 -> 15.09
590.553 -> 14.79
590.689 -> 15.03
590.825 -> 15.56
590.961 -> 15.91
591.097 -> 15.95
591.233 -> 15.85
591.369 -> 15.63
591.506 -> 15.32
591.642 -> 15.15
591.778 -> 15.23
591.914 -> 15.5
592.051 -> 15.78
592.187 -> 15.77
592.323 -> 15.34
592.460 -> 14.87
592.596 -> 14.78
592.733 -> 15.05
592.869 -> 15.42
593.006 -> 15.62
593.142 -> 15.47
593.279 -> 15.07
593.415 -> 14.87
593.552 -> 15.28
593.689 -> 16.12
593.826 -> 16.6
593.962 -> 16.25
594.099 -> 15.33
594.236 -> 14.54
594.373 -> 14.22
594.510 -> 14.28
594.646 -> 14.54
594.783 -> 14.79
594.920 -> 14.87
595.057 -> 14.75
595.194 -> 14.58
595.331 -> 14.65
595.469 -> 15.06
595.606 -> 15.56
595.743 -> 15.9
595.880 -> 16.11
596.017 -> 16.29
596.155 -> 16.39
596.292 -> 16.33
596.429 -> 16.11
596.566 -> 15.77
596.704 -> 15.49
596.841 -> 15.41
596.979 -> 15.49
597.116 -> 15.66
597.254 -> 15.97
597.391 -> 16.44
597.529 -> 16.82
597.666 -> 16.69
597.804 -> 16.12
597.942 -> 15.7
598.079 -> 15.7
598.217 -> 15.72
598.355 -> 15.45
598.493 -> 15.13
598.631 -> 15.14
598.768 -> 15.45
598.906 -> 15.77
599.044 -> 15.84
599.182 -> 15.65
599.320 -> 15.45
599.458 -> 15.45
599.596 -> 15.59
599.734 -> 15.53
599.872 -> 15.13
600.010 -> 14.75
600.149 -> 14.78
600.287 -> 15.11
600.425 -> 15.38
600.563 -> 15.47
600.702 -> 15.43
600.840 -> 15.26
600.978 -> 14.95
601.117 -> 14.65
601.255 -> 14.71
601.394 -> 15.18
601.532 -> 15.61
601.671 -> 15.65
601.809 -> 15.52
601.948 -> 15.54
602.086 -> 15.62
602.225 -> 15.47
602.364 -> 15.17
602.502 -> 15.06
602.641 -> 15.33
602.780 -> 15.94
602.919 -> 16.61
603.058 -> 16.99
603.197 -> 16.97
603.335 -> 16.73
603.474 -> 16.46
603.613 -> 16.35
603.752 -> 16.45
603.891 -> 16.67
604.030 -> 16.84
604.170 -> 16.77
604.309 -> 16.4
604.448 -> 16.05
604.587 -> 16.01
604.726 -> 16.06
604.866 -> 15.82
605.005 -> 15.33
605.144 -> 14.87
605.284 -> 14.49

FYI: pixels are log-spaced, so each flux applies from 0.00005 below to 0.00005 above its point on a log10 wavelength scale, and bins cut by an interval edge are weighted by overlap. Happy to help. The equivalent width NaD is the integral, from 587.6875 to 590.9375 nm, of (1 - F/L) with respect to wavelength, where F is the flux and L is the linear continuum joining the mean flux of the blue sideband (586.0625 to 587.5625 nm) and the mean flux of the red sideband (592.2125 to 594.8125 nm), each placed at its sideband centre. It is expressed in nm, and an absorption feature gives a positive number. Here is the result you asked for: 0.12 nm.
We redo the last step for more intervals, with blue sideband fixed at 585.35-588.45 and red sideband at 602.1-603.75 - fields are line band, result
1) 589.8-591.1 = 0.01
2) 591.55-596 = 0.06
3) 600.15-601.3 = 0.06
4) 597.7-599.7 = 0.03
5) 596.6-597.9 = -0.02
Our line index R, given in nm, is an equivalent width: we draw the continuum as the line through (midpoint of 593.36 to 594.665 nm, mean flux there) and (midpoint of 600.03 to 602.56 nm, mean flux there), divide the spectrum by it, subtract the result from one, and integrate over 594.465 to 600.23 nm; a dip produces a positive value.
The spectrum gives -0.11 nm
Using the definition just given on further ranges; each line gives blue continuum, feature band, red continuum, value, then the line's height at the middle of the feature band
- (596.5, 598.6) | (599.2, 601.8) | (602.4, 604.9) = 0.131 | 16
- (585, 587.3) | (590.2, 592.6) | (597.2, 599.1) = -0.019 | 15.3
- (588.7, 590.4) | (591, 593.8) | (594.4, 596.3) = -0.148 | 14.7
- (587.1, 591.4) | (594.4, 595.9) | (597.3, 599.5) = 0.046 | 15.4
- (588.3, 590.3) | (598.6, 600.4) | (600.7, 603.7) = 0.001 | 15.4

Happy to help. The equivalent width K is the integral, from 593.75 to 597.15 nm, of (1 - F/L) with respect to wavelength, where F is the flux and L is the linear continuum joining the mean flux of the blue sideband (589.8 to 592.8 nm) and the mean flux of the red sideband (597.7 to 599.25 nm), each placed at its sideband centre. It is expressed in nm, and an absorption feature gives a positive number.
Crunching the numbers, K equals 0.016 nm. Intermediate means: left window 15.3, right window 15.6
